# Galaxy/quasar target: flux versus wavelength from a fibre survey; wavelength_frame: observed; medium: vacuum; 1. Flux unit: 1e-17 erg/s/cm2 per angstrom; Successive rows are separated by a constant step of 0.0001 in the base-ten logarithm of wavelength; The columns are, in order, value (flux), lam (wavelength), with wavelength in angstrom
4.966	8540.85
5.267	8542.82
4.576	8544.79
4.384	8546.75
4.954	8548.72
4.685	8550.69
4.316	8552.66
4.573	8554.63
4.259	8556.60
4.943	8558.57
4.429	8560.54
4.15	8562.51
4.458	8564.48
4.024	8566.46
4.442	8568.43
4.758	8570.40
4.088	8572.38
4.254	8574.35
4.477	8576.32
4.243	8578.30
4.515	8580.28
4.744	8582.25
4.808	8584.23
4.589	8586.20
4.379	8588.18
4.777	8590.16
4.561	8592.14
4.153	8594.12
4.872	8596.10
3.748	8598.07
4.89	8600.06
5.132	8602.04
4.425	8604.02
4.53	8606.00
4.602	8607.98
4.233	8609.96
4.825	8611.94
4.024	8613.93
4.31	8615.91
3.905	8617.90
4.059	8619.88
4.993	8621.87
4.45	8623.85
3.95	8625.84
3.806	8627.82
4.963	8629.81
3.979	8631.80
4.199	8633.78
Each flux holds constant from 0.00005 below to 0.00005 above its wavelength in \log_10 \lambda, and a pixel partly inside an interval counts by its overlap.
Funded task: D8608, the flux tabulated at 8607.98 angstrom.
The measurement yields 4.602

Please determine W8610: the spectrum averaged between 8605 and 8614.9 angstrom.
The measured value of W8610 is 4.44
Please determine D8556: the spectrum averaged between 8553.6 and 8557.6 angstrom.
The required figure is 4.42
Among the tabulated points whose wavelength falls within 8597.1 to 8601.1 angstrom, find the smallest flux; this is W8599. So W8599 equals 3.748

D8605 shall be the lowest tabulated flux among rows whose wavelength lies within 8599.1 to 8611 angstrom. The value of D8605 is 4.233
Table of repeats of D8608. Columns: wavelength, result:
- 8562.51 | 4.15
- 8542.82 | 5.267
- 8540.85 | 4.966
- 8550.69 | 4.685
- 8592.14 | 4.561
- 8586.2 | 4.589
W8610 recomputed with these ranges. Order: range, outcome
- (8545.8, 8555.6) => 4.58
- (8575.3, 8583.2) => 4.49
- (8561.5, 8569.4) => 4.27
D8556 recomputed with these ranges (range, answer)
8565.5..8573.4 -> 4.33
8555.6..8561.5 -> 4.55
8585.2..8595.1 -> 4.49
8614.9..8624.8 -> 4.34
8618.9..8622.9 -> 4.53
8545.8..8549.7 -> 4.67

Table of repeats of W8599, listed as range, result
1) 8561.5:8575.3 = 4.024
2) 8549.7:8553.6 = 4.316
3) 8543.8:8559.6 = 4.259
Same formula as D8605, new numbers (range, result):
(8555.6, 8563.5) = 4.15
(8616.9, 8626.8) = 3.905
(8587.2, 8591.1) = 4.379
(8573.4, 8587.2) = 4.243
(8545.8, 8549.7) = 4.384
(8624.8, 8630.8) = 3.806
